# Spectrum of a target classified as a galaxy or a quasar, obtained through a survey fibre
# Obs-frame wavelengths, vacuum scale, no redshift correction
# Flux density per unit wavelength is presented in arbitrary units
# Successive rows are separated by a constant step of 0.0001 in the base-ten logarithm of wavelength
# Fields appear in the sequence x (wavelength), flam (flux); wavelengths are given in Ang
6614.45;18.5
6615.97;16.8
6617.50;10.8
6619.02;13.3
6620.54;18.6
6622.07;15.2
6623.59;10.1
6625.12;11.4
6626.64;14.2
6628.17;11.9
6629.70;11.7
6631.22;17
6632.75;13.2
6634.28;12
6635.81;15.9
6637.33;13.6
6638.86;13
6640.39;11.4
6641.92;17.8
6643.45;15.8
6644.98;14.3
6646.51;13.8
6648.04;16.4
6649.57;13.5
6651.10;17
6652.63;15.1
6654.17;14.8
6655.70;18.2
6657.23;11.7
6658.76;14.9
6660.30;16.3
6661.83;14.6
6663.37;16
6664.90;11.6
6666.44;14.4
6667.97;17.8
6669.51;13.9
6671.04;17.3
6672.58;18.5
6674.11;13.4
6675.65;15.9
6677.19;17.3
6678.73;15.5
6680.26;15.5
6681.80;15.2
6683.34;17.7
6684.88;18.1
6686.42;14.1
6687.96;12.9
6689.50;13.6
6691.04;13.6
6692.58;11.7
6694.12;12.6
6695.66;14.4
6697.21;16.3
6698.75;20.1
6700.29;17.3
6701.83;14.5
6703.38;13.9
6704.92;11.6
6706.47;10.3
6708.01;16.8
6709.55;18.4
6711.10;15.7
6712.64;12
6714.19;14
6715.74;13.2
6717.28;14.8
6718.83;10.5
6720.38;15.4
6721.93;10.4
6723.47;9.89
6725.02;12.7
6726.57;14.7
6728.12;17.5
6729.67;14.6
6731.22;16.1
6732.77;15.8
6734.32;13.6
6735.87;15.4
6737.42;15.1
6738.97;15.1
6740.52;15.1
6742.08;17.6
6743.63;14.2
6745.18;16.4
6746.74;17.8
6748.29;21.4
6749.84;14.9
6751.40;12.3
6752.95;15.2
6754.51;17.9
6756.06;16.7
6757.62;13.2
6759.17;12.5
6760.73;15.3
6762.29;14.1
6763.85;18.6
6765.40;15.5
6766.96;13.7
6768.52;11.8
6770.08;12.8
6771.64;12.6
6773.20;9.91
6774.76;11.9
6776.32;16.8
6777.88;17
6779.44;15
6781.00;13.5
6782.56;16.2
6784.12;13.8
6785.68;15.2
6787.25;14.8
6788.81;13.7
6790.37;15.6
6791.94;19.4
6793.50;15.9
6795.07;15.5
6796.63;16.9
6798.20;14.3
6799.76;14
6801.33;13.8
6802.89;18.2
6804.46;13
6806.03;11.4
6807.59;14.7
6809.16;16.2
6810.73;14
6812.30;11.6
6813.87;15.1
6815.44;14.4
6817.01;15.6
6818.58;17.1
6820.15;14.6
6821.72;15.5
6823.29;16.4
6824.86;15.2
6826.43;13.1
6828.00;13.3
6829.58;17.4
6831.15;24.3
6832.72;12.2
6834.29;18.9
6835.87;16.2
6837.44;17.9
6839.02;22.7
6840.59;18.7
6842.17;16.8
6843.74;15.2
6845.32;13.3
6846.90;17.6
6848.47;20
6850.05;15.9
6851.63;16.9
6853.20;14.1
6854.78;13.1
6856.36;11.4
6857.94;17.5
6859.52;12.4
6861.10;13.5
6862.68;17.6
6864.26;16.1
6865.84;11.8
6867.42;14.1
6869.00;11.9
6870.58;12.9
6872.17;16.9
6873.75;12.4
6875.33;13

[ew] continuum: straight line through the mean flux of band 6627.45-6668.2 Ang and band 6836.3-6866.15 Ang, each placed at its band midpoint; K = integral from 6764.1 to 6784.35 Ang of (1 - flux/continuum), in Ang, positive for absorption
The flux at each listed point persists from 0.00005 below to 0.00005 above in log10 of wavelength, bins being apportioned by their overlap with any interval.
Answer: 1.9 Ang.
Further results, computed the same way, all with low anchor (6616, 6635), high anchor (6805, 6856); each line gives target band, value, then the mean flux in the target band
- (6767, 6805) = 1.73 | 14.6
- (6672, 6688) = -2.12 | 15.9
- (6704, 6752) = 0.07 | 14.6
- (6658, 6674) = -1.77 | 15.4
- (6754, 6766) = -0.32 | 15.4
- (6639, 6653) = -1.28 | 14.9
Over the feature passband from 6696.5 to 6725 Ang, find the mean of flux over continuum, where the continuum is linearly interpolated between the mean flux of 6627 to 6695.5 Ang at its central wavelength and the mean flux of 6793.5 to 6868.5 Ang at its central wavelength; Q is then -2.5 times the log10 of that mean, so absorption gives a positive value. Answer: 0.064 mag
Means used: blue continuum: 14.8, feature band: 14.1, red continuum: 15.5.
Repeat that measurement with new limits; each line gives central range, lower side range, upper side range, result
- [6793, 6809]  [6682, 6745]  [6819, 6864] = 0.06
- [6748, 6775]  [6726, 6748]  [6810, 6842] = 0.11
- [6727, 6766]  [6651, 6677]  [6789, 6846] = -0.01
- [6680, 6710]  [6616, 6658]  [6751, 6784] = -0.04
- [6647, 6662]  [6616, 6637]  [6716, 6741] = -0.11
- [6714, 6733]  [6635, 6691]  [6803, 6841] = 0.12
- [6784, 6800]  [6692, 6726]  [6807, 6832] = -0.02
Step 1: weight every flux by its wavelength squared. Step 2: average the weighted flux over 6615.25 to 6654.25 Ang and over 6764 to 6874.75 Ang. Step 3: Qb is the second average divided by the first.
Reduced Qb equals 1.13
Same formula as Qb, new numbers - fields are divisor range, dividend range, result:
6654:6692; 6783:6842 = 1.07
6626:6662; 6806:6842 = 1.17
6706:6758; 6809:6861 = 1.10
